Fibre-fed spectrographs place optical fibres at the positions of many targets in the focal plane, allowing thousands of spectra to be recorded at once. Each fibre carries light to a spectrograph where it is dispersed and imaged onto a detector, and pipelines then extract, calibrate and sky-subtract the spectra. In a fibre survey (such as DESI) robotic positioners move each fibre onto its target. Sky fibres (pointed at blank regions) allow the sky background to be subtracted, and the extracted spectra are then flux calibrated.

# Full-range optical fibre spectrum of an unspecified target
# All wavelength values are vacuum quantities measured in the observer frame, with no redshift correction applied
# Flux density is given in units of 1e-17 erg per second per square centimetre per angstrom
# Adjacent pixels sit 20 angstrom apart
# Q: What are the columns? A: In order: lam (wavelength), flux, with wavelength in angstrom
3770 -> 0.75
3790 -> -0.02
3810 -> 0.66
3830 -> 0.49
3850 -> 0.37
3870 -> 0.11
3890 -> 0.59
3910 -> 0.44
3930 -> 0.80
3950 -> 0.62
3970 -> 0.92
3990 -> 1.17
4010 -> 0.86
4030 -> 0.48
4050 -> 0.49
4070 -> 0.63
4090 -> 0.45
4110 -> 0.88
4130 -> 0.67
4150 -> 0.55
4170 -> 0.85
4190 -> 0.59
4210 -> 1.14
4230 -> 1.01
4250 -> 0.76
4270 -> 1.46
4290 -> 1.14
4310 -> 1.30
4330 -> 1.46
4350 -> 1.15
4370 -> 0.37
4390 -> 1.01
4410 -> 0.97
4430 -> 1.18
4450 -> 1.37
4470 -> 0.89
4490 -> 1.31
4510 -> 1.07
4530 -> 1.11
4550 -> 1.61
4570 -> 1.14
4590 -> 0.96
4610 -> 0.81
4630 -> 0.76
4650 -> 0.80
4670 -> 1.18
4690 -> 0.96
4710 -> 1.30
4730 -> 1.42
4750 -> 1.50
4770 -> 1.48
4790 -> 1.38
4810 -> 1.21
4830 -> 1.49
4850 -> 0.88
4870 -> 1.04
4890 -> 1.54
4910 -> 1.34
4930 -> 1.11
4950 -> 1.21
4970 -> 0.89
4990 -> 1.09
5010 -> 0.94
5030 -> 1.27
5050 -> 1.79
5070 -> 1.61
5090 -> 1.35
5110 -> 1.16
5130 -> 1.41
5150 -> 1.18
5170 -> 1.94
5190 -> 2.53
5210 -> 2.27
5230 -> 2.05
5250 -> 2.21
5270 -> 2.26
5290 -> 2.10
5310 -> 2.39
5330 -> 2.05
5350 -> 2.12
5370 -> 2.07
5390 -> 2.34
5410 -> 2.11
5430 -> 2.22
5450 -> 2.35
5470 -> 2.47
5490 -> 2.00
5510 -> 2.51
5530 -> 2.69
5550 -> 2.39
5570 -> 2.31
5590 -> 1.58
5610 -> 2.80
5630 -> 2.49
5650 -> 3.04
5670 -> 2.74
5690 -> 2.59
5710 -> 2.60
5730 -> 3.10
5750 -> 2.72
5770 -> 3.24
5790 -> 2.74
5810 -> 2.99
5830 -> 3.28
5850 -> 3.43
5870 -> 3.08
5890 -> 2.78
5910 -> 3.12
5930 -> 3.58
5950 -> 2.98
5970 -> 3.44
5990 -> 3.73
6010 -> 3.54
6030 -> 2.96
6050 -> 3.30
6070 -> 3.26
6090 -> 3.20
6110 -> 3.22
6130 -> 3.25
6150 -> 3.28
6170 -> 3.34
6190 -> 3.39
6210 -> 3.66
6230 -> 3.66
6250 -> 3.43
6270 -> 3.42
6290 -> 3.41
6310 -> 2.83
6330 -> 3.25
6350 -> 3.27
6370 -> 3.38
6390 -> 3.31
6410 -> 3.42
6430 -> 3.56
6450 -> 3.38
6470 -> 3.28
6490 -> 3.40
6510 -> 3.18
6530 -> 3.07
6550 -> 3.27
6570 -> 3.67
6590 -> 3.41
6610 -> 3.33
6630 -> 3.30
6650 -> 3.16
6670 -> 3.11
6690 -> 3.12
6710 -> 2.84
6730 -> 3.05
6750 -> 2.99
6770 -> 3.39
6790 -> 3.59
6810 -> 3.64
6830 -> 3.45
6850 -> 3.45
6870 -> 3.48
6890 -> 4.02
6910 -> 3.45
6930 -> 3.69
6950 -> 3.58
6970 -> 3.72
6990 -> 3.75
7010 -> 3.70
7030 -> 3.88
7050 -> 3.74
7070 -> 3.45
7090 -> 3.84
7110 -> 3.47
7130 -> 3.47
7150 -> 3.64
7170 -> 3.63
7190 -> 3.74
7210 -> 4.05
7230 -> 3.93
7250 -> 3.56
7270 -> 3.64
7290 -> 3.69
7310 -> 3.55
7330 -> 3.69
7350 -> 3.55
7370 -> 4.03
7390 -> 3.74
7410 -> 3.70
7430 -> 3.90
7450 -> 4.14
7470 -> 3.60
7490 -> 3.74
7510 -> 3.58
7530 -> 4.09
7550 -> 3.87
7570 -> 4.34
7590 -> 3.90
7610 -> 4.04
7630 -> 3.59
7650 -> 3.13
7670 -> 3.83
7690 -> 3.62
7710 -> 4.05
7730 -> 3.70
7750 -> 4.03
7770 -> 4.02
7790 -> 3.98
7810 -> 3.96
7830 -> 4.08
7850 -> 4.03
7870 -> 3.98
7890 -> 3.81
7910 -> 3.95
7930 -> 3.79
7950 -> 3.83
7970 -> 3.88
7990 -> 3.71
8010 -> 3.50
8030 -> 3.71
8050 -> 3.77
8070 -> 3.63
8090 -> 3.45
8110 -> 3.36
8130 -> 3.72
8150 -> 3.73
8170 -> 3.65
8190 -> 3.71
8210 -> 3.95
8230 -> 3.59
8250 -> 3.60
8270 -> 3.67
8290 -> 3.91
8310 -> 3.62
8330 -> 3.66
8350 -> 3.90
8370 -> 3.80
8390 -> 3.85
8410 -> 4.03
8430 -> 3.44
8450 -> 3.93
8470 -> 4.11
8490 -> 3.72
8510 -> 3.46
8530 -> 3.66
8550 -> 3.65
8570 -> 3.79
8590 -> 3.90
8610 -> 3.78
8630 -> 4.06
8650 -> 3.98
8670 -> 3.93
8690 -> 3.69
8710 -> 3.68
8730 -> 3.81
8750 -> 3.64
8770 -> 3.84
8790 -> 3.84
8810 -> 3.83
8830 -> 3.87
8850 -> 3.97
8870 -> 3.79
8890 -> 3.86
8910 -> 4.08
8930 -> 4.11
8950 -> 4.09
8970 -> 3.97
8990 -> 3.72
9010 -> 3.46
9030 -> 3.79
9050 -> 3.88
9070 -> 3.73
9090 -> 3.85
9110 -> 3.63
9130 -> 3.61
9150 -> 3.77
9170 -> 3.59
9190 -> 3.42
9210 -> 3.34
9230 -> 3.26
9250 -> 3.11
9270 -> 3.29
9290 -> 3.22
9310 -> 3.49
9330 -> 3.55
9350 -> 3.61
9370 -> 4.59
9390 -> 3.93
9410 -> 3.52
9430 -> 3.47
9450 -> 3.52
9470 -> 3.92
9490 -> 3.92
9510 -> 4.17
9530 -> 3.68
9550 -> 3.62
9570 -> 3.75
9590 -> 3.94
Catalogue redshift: 0.30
